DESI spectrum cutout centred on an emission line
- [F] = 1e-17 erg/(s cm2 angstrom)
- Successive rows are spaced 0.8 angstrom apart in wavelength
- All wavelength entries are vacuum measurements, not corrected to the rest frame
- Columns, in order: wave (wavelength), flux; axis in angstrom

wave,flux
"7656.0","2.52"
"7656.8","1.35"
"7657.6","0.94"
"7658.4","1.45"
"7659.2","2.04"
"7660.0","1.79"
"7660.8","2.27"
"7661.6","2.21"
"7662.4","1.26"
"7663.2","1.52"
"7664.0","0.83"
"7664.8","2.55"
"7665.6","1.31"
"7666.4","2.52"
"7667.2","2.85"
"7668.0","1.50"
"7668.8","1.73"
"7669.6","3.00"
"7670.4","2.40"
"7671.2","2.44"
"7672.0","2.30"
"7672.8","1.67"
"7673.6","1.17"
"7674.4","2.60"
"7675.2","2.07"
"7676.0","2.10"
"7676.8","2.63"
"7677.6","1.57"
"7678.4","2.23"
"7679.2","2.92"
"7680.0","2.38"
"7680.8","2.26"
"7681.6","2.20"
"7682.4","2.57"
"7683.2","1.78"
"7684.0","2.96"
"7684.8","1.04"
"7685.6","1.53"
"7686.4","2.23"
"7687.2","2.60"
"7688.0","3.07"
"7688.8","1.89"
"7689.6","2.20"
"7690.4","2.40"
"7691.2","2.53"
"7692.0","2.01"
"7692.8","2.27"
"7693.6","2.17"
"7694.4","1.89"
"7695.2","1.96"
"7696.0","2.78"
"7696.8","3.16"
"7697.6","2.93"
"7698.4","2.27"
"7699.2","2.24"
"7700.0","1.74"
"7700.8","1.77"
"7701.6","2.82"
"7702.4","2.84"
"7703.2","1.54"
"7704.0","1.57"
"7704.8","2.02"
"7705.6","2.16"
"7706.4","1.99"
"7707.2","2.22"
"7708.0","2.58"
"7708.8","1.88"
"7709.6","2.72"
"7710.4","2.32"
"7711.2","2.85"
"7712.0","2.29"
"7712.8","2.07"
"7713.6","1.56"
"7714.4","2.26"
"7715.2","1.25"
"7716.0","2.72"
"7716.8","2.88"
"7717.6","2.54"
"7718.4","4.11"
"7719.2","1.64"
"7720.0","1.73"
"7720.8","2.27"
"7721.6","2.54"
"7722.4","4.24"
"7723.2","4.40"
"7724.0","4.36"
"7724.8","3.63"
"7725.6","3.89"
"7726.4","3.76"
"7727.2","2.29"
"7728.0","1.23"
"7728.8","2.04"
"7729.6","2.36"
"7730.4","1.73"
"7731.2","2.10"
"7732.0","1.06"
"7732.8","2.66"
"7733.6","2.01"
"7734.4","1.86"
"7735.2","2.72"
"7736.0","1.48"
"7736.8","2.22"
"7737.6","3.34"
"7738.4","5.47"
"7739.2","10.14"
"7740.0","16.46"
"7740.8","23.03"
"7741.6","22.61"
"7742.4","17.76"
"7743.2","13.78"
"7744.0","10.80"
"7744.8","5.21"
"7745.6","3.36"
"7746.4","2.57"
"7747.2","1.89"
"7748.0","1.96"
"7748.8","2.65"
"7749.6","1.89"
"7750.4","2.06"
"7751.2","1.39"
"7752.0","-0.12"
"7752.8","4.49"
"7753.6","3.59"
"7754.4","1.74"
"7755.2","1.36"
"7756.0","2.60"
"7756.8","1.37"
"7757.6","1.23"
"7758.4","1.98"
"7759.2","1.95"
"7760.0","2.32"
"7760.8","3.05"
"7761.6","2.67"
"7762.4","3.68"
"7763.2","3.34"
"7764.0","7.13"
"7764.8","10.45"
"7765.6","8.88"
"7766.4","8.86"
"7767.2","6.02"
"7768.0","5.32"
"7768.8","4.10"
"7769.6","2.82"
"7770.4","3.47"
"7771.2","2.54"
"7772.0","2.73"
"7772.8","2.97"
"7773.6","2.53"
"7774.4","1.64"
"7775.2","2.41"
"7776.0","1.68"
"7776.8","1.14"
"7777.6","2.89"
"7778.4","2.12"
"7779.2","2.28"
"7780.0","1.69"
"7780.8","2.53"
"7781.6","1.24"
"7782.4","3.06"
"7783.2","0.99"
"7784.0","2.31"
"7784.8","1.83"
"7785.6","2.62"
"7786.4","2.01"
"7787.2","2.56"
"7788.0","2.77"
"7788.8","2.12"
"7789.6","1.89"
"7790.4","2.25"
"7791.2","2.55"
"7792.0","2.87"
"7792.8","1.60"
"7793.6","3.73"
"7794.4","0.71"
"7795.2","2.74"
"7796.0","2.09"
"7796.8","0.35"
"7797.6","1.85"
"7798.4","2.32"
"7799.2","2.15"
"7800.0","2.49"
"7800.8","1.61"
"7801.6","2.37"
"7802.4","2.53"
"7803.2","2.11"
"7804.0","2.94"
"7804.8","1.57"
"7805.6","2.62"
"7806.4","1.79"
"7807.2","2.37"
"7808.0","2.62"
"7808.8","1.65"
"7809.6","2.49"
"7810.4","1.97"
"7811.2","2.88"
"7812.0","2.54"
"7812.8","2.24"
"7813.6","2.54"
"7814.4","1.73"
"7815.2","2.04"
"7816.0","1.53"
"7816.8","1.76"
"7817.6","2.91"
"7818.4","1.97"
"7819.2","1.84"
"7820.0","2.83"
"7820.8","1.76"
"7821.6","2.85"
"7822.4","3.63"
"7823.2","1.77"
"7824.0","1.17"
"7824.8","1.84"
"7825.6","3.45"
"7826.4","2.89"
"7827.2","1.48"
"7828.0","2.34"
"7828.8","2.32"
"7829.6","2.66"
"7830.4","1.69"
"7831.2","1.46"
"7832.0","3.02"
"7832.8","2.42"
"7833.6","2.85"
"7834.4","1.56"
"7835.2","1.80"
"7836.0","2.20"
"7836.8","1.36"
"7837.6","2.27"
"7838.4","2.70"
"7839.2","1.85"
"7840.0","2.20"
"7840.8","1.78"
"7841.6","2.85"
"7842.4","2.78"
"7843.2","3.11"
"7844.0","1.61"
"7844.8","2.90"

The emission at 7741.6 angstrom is H-alpha 6563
